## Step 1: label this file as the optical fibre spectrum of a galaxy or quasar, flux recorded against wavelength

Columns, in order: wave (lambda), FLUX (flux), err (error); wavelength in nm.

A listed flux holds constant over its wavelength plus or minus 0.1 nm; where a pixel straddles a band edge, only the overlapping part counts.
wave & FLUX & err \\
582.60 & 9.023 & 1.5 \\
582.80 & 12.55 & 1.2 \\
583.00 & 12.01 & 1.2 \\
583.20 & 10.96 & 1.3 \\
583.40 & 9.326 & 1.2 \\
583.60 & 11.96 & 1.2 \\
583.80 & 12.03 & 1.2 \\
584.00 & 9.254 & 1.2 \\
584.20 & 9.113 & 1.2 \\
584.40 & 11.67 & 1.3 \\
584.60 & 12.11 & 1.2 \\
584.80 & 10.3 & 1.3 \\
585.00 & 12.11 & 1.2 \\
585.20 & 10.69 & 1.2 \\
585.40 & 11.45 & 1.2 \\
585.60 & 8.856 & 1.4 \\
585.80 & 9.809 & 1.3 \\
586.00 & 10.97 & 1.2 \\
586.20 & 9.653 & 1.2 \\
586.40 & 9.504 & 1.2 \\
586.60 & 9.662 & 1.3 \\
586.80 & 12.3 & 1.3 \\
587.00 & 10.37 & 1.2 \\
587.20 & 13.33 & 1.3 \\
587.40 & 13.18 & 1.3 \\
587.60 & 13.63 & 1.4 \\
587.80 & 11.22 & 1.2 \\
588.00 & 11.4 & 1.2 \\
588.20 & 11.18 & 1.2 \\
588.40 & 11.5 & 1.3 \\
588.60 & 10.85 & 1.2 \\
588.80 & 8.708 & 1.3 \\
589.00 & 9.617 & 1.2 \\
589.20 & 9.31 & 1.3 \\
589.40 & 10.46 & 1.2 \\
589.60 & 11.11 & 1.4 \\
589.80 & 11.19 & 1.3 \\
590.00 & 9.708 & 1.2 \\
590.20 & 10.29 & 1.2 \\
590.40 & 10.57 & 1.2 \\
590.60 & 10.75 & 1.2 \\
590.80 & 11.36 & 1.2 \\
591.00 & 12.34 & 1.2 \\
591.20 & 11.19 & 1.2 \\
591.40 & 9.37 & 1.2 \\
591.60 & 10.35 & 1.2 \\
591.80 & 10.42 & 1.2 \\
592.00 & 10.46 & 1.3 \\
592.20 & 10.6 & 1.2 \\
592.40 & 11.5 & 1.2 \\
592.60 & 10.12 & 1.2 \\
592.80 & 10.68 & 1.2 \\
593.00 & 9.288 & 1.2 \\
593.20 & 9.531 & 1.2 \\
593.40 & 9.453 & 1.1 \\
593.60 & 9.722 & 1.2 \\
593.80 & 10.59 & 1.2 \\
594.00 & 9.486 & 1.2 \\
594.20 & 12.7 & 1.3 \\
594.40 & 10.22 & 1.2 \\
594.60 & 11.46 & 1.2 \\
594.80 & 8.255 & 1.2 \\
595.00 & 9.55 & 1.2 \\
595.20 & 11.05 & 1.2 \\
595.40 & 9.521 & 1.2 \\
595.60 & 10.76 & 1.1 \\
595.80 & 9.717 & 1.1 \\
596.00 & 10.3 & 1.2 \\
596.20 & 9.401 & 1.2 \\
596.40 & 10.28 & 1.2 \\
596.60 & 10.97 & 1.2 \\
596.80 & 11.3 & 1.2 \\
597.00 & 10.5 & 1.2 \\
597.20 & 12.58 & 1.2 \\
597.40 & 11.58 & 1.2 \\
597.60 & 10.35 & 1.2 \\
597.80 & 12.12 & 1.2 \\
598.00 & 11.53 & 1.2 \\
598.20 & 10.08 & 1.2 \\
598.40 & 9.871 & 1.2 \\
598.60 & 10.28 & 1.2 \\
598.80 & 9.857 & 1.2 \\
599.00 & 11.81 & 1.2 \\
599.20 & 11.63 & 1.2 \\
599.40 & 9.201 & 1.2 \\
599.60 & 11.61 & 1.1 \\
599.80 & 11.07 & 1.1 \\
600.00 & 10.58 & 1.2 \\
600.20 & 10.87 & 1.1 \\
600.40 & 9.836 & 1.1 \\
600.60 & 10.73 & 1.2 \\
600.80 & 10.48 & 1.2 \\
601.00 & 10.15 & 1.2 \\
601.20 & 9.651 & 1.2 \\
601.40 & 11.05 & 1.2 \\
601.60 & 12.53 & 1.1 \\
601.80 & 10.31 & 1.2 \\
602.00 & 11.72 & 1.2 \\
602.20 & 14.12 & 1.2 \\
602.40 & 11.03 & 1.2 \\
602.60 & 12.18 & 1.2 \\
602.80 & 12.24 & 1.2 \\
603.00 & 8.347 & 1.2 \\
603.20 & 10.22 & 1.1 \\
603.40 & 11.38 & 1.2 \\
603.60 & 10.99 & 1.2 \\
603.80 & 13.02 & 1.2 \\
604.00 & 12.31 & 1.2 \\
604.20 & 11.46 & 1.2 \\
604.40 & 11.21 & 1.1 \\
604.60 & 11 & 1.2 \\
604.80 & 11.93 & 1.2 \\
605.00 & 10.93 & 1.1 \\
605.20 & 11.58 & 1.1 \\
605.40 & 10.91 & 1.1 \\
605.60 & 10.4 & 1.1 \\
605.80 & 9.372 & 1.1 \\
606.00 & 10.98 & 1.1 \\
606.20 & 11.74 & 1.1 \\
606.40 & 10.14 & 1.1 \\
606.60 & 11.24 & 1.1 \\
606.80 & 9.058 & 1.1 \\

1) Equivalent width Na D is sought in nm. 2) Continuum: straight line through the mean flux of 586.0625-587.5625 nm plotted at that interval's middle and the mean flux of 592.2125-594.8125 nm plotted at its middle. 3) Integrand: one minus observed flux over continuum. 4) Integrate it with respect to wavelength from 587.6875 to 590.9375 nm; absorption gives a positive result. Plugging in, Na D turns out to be 0.085 nm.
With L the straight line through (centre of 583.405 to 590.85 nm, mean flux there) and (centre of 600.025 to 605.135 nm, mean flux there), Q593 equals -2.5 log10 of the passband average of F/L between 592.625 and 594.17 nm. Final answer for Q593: 0.10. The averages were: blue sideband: 10.8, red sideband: 11.2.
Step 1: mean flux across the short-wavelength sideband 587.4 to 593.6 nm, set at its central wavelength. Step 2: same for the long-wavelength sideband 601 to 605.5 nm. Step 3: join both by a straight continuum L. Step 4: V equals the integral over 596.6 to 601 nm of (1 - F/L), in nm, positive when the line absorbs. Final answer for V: 0.10 nm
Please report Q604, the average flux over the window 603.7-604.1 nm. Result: 12.7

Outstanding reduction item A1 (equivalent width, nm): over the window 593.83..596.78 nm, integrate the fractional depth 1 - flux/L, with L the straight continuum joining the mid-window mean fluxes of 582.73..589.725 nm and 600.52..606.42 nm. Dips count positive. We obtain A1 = 0.20 nm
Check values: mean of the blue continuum 10.9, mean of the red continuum 11.2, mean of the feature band 10.3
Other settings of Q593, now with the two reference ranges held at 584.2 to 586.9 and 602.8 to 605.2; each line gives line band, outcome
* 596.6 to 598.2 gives -0.03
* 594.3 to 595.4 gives 0.09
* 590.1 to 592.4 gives 0.01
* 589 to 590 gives 0.04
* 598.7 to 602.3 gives 0.02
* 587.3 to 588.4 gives -0.13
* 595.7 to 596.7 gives 0.09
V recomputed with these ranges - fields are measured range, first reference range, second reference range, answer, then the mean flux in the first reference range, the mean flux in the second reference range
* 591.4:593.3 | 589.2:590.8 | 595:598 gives 0.06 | 10.6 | 10.7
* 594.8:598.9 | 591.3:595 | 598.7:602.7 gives 0.03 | 10.2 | 11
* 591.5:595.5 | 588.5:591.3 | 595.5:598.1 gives 0.17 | 10.5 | 10.9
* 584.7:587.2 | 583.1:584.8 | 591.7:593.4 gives 0.02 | 10.8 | 10.3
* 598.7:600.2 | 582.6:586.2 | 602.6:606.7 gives 0.03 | 10.8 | 11.1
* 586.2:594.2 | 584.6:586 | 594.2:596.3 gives -0.20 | 10.7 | 10.2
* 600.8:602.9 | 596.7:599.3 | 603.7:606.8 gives -0.07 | 11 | 11.1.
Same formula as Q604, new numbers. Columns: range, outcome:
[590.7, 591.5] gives 11.1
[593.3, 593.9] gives 9.92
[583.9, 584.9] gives 10.5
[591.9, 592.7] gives 10.7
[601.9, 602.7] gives 12.3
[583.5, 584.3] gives 10.6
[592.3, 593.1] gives 10.4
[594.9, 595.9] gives 10.1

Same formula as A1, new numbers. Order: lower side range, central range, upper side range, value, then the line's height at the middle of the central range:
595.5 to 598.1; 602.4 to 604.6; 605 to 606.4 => -0.10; 10.8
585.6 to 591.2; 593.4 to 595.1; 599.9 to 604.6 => 0.12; 11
